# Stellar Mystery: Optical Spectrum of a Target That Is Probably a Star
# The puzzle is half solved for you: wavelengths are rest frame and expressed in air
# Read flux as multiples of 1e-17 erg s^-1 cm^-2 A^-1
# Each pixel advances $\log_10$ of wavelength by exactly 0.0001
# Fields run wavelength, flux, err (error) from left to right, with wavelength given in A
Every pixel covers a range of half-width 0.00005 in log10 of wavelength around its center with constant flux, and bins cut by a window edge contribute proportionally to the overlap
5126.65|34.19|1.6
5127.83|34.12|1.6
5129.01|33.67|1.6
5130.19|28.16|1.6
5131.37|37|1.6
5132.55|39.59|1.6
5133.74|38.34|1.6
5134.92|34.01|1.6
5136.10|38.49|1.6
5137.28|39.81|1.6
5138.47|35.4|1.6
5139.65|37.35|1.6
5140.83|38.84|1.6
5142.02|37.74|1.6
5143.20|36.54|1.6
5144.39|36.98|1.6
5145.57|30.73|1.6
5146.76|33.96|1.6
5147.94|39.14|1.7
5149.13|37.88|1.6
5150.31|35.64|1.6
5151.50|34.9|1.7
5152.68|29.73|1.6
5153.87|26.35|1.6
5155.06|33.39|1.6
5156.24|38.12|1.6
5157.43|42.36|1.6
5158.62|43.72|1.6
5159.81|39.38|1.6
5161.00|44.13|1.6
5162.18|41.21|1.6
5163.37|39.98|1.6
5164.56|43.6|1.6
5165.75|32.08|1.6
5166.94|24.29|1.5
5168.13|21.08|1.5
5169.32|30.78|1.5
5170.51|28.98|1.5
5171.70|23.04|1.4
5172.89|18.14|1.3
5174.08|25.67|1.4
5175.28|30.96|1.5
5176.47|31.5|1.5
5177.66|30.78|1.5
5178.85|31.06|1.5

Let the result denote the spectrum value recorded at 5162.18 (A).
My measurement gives 41.21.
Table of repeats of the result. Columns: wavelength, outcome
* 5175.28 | 30.96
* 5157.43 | 42.36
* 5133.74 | 38.34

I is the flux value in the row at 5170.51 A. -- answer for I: 28.98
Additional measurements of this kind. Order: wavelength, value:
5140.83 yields 38.84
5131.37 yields 37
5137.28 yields 39.81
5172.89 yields 18.14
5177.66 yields 30.78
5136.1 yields 38.49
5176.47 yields 31.5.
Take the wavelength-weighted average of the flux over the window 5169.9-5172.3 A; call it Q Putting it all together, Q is 26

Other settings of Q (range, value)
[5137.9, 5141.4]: 37.3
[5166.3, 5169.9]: 25.4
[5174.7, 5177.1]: 31.3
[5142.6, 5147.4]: 34.6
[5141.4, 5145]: 37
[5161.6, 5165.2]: 41.4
